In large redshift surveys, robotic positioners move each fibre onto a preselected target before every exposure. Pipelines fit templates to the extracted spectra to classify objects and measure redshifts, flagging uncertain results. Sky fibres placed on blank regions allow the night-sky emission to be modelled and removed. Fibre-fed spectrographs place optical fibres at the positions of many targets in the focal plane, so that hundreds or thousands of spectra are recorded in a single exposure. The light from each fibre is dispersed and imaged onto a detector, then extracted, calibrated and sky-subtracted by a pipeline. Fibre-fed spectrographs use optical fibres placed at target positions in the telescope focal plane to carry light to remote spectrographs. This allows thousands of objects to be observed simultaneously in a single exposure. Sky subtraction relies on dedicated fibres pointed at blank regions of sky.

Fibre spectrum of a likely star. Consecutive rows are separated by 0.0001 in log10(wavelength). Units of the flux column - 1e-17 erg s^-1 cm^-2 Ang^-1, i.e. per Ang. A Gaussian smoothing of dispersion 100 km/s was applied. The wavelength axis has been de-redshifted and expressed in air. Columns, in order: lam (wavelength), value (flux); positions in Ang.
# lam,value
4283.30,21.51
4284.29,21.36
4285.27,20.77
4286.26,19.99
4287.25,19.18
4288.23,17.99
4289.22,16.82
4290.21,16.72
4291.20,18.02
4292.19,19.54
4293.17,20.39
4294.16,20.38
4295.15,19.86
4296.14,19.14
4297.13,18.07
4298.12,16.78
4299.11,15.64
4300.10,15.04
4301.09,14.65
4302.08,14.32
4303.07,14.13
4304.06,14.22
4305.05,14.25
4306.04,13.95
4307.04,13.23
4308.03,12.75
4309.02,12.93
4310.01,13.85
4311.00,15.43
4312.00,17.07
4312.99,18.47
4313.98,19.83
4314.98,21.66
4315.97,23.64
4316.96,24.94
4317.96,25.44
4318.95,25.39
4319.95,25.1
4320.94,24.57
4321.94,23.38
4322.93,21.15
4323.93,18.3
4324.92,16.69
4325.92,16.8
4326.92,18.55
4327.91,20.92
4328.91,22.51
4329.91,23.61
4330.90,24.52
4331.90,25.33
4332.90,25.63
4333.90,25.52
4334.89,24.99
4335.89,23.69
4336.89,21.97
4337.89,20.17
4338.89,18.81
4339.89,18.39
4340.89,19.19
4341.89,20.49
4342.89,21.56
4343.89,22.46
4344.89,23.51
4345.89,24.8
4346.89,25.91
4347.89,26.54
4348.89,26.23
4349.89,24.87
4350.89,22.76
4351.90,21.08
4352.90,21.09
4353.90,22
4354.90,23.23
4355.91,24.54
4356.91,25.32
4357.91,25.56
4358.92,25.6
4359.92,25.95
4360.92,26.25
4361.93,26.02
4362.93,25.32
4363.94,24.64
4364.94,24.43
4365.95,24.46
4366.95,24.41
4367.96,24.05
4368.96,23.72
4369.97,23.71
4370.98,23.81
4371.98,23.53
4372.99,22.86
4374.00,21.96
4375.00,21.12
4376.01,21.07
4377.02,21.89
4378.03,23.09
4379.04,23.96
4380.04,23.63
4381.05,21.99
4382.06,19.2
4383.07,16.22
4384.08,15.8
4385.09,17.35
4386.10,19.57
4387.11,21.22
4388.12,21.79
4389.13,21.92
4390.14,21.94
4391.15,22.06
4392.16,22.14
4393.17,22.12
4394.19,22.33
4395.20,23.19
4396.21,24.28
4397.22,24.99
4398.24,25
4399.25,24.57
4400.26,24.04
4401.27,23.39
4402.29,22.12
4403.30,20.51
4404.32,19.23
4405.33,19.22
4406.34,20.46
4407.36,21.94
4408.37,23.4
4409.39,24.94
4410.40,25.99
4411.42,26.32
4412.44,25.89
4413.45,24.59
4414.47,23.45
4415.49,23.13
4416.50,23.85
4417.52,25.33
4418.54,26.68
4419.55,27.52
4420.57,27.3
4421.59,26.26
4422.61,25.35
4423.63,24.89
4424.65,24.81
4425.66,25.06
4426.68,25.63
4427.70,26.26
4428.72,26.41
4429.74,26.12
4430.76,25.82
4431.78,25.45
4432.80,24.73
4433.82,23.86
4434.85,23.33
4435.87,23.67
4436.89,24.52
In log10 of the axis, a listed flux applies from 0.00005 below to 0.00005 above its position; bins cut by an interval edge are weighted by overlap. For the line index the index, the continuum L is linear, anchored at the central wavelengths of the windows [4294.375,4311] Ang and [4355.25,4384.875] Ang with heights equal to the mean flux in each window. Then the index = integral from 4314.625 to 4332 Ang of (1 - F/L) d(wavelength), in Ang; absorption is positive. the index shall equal -4.6 Ang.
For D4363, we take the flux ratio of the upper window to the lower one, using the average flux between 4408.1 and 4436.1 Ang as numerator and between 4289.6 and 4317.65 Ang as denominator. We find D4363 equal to 1.47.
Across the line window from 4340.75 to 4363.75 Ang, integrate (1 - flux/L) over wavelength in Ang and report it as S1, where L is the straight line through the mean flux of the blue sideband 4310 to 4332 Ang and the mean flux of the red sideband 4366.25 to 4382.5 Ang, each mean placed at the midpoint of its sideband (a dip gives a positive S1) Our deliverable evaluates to -1.9 Ang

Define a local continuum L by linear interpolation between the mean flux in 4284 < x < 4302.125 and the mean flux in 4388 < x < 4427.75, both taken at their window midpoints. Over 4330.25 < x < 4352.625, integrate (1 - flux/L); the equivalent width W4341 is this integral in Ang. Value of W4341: -2.74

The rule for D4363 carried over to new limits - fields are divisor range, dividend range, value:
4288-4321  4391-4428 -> 1.34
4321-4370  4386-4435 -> 1.04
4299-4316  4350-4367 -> 1.55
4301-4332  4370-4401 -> 1.15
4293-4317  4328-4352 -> 1.38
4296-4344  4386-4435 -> 1.22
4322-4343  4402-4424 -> 1.12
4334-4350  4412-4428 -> 1.12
